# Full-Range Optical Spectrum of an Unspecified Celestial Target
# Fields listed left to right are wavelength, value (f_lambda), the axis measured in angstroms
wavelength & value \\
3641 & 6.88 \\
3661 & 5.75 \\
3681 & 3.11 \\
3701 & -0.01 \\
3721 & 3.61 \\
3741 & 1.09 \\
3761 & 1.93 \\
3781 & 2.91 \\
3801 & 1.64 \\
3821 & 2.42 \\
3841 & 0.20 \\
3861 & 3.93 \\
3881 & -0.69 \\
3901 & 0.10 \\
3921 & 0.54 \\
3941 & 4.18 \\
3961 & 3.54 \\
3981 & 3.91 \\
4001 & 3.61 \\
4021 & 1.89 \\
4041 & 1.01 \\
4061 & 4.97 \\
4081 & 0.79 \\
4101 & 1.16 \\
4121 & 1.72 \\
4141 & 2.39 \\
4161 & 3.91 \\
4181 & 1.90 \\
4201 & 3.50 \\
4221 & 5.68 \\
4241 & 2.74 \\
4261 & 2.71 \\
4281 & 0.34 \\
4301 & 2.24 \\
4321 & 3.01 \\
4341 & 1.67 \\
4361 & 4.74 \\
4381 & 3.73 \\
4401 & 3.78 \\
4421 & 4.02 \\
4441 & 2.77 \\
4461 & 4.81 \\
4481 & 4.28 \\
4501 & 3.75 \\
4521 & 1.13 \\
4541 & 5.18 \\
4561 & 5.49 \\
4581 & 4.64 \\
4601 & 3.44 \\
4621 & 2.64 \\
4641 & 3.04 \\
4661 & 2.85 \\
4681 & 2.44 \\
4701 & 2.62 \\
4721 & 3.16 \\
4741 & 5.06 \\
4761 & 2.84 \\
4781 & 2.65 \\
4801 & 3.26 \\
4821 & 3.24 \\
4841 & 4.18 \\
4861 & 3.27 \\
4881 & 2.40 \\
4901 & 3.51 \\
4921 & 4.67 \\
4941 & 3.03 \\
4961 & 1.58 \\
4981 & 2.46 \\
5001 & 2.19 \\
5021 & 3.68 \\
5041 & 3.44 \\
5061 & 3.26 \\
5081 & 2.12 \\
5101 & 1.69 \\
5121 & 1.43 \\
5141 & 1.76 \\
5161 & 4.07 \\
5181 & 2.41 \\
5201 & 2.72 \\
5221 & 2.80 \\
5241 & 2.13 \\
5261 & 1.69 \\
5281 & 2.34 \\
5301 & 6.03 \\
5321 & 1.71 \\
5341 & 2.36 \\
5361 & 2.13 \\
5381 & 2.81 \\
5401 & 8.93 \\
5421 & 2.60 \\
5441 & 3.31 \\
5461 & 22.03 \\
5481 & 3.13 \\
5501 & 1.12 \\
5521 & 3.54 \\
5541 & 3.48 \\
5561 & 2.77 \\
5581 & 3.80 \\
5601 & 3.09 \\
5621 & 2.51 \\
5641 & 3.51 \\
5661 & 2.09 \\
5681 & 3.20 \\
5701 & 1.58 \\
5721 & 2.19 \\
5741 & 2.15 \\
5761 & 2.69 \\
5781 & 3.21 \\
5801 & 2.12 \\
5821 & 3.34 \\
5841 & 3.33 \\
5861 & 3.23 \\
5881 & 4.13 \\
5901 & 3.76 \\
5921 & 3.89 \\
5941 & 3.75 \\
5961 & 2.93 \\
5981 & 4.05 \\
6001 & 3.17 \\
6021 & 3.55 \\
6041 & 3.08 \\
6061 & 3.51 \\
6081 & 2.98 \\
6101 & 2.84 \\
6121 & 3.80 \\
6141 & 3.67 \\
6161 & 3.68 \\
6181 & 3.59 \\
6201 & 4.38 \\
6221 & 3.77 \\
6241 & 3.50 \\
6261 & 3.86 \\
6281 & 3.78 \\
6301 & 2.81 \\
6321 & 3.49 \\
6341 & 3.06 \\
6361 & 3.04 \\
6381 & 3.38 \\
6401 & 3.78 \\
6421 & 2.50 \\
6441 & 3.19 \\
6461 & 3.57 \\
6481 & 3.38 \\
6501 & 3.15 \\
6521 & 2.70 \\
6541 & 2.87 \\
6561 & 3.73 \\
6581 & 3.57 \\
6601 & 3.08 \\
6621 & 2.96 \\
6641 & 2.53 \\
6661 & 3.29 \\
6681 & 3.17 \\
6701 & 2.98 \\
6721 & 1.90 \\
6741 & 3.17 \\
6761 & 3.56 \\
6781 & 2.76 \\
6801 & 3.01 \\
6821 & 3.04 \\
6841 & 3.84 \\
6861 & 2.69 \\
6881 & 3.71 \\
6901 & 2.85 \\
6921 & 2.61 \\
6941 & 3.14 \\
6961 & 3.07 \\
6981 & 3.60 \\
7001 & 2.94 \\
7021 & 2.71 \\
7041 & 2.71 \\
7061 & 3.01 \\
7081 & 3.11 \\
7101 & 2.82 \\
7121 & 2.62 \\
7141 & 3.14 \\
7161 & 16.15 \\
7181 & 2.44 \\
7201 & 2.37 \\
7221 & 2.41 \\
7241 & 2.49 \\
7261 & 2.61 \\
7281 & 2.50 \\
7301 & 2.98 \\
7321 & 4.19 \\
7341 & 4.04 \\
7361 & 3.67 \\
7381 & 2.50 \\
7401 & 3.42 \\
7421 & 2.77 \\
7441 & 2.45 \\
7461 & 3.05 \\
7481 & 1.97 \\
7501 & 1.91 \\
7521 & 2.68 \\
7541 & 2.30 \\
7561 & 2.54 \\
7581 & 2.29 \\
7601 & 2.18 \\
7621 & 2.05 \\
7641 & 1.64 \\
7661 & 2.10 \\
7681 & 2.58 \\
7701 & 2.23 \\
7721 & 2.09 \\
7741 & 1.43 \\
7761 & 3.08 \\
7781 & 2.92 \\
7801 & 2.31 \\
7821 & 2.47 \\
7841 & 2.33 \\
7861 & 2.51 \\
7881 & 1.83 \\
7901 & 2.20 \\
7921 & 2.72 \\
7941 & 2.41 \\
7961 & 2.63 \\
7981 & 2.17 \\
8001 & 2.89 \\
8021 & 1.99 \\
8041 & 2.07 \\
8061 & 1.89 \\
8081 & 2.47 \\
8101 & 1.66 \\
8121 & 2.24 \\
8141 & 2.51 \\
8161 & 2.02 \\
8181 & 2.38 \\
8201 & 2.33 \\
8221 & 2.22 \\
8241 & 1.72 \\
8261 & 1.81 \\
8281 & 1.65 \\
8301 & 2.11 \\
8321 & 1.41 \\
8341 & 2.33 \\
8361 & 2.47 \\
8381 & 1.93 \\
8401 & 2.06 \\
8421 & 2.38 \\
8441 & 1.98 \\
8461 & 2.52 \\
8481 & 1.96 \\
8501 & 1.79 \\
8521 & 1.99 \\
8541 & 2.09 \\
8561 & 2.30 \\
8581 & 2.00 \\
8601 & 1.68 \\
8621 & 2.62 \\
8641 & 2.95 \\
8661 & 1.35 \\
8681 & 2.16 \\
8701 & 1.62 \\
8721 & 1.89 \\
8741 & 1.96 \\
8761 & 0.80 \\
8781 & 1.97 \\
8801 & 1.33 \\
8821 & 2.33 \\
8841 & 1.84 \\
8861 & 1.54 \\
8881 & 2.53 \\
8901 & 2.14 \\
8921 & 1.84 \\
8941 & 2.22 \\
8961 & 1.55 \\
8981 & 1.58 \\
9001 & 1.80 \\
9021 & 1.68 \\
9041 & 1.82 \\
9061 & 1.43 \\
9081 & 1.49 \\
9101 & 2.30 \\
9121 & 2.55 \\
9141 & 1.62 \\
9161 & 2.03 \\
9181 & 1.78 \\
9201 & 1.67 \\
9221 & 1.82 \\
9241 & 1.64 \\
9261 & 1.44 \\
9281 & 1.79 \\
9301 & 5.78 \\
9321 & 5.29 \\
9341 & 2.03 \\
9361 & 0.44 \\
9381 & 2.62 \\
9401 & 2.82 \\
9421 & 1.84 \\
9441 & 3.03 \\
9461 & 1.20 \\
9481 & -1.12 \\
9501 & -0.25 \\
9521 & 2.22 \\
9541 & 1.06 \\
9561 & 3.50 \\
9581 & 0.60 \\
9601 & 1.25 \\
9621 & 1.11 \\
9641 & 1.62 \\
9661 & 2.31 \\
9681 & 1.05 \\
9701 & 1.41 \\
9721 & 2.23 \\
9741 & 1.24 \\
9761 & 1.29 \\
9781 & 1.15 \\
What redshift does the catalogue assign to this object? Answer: 0.09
